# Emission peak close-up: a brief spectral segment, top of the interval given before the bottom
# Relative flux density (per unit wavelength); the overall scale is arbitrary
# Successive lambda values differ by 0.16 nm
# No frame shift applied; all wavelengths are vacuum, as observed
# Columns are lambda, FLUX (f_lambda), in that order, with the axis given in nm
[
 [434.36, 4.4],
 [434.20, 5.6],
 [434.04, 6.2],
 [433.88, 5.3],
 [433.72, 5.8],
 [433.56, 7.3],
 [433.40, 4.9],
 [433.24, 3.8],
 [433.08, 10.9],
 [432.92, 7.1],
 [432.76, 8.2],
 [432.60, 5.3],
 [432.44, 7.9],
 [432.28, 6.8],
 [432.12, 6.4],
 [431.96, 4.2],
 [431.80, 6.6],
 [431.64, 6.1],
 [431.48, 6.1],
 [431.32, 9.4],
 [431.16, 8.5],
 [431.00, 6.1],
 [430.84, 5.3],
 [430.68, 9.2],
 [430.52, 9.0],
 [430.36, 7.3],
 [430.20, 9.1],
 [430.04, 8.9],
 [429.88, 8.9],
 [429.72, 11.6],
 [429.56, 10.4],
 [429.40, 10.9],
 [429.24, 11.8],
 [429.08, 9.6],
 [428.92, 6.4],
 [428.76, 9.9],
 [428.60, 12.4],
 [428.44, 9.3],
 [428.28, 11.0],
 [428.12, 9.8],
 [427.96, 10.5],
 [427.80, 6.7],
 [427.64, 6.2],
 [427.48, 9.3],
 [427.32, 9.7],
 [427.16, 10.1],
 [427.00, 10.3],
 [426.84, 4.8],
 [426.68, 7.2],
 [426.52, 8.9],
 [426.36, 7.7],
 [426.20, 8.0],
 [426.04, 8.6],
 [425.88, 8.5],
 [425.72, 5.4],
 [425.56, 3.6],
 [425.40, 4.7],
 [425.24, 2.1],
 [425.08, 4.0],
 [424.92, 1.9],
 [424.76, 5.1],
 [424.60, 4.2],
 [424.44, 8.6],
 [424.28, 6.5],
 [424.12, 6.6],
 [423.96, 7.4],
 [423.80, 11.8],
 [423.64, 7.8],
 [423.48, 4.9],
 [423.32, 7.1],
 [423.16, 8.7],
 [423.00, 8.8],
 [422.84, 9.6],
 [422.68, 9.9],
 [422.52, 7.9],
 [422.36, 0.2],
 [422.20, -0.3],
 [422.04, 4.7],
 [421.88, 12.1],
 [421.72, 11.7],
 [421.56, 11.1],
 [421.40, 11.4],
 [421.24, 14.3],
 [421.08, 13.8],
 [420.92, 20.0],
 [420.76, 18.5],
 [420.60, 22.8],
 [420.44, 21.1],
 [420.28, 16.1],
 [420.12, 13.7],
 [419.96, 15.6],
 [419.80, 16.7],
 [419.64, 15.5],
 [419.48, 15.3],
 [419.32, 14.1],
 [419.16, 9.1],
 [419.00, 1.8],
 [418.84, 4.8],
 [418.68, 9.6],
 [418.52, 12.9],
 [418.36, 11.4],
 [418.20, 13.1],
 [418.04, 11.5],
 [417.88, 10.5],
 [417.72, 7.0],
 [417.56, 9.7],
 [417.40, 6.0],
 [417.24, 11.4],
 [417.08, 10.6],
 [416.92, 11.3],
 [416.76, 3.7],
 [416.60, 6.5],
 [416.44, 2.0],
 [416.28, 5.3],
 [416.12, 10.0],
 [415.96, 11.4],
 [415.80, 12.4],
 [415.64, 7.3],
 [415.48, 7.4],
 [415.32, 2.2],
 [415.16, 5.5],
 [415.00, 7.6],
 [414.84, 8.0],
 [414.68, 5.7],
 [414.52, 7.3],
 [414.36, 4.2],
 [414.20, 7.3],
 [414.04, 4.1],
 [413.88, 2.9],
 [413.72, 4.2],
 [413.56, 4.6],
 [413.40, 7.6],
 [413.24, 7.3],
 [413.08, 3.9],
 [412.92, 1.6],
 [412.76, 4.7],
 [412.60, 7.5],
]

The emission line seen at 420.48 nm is Lyman alpha 1216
